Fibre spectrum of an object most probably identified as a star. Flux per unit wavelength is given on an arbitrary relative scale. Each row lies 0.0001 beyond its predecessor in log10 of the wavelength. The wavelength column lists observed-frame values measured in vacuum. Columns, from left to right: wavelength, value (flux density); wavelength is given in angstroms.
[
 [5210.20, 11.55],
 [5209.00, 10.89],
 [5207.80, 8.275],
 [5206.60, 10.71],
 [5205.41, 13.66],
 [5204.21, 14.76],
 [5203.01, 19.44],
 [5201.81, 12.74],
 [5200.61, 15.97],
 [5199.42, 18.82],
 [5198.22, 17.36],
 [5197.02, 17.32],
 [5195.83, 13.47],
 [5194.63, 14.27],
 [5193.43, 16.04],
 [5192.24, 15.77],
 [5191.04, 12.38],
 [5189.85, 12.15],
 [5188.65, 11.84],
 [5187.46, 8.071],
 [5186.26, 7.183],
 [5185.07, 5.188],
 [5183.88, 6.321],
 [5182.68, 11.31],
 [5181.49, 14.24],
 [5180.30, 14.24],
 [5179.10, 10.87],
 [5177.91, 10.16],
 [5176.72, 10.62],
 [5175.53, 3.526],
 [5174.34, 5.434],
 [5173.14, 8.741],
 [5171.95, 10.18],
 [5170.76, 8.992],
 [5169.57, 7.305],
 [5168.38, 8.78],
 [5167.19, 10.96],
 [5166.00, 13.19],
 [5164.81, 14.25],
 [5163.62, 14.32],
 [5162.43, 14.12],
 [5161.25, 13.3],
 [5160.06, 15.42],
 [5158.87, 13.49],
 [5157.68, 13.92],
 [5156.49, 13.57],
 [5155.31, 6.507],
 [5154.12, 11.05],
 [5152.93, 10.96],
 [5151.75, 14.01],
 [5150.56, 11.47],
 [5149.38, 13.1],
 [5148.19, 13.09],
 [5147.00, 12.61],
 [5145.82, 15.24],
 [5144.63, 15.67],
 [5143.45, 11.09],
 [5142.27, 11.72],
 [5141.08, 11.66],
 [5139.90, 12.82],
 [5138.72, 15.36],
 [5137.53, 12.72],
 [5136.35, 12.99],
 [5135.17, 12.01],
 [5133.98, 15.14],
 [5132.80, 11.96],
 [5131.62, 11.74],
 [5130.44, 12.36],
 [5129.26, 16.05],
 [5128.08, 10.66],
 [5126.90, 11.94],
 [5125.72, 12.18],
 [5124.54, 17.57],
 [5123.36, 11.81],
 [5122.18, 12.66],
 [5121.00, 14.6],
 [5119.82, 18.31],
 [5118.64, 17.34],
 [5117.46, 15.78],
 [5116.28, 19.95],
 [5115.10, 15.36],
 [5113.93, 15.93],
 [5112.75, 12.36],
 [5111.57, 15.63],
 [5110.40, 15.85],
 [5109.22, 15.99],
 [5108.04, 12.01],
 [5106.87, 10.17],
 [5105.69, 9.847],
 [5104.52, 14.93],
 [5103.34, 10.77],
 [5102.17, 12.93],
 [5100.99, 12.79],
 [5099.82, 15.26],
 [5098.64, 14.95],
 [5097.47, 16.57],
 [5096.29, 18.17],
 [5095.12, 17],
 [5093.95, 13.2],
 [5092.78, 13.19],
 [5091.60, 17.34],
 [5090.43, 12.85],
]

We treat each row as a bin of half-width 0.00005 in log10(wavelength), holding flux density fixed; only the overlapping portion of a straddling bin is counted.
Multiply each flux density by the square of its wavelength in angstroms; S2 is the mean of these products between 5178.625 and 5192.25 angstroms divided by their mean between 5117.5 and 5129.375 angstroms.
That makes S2 0.76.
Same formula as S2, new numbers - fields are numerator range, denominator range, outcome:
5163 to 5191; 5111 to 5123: 0.65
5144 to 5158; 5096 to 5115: 0.92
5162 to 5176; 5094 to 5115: 0.72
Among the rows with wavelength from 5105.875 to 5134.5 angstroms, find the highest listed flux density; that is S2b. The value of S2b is 19.95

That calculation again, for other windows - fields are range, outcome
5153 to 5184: 15.42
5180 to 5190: 14.24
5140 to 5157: 15.67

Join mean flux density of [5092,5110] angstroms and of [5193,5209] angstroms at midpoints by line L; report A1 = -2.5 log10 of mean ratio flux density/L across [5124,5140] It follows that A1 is 0.07 mag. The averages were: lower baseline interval 13.9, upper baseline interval 14.7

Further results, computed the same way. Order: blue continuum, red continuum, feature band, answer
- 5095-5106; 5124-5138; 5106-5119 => -0.09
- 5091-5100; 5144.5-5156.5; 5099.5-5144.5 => 0.03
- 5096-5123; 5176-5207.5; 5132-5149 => 0.07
